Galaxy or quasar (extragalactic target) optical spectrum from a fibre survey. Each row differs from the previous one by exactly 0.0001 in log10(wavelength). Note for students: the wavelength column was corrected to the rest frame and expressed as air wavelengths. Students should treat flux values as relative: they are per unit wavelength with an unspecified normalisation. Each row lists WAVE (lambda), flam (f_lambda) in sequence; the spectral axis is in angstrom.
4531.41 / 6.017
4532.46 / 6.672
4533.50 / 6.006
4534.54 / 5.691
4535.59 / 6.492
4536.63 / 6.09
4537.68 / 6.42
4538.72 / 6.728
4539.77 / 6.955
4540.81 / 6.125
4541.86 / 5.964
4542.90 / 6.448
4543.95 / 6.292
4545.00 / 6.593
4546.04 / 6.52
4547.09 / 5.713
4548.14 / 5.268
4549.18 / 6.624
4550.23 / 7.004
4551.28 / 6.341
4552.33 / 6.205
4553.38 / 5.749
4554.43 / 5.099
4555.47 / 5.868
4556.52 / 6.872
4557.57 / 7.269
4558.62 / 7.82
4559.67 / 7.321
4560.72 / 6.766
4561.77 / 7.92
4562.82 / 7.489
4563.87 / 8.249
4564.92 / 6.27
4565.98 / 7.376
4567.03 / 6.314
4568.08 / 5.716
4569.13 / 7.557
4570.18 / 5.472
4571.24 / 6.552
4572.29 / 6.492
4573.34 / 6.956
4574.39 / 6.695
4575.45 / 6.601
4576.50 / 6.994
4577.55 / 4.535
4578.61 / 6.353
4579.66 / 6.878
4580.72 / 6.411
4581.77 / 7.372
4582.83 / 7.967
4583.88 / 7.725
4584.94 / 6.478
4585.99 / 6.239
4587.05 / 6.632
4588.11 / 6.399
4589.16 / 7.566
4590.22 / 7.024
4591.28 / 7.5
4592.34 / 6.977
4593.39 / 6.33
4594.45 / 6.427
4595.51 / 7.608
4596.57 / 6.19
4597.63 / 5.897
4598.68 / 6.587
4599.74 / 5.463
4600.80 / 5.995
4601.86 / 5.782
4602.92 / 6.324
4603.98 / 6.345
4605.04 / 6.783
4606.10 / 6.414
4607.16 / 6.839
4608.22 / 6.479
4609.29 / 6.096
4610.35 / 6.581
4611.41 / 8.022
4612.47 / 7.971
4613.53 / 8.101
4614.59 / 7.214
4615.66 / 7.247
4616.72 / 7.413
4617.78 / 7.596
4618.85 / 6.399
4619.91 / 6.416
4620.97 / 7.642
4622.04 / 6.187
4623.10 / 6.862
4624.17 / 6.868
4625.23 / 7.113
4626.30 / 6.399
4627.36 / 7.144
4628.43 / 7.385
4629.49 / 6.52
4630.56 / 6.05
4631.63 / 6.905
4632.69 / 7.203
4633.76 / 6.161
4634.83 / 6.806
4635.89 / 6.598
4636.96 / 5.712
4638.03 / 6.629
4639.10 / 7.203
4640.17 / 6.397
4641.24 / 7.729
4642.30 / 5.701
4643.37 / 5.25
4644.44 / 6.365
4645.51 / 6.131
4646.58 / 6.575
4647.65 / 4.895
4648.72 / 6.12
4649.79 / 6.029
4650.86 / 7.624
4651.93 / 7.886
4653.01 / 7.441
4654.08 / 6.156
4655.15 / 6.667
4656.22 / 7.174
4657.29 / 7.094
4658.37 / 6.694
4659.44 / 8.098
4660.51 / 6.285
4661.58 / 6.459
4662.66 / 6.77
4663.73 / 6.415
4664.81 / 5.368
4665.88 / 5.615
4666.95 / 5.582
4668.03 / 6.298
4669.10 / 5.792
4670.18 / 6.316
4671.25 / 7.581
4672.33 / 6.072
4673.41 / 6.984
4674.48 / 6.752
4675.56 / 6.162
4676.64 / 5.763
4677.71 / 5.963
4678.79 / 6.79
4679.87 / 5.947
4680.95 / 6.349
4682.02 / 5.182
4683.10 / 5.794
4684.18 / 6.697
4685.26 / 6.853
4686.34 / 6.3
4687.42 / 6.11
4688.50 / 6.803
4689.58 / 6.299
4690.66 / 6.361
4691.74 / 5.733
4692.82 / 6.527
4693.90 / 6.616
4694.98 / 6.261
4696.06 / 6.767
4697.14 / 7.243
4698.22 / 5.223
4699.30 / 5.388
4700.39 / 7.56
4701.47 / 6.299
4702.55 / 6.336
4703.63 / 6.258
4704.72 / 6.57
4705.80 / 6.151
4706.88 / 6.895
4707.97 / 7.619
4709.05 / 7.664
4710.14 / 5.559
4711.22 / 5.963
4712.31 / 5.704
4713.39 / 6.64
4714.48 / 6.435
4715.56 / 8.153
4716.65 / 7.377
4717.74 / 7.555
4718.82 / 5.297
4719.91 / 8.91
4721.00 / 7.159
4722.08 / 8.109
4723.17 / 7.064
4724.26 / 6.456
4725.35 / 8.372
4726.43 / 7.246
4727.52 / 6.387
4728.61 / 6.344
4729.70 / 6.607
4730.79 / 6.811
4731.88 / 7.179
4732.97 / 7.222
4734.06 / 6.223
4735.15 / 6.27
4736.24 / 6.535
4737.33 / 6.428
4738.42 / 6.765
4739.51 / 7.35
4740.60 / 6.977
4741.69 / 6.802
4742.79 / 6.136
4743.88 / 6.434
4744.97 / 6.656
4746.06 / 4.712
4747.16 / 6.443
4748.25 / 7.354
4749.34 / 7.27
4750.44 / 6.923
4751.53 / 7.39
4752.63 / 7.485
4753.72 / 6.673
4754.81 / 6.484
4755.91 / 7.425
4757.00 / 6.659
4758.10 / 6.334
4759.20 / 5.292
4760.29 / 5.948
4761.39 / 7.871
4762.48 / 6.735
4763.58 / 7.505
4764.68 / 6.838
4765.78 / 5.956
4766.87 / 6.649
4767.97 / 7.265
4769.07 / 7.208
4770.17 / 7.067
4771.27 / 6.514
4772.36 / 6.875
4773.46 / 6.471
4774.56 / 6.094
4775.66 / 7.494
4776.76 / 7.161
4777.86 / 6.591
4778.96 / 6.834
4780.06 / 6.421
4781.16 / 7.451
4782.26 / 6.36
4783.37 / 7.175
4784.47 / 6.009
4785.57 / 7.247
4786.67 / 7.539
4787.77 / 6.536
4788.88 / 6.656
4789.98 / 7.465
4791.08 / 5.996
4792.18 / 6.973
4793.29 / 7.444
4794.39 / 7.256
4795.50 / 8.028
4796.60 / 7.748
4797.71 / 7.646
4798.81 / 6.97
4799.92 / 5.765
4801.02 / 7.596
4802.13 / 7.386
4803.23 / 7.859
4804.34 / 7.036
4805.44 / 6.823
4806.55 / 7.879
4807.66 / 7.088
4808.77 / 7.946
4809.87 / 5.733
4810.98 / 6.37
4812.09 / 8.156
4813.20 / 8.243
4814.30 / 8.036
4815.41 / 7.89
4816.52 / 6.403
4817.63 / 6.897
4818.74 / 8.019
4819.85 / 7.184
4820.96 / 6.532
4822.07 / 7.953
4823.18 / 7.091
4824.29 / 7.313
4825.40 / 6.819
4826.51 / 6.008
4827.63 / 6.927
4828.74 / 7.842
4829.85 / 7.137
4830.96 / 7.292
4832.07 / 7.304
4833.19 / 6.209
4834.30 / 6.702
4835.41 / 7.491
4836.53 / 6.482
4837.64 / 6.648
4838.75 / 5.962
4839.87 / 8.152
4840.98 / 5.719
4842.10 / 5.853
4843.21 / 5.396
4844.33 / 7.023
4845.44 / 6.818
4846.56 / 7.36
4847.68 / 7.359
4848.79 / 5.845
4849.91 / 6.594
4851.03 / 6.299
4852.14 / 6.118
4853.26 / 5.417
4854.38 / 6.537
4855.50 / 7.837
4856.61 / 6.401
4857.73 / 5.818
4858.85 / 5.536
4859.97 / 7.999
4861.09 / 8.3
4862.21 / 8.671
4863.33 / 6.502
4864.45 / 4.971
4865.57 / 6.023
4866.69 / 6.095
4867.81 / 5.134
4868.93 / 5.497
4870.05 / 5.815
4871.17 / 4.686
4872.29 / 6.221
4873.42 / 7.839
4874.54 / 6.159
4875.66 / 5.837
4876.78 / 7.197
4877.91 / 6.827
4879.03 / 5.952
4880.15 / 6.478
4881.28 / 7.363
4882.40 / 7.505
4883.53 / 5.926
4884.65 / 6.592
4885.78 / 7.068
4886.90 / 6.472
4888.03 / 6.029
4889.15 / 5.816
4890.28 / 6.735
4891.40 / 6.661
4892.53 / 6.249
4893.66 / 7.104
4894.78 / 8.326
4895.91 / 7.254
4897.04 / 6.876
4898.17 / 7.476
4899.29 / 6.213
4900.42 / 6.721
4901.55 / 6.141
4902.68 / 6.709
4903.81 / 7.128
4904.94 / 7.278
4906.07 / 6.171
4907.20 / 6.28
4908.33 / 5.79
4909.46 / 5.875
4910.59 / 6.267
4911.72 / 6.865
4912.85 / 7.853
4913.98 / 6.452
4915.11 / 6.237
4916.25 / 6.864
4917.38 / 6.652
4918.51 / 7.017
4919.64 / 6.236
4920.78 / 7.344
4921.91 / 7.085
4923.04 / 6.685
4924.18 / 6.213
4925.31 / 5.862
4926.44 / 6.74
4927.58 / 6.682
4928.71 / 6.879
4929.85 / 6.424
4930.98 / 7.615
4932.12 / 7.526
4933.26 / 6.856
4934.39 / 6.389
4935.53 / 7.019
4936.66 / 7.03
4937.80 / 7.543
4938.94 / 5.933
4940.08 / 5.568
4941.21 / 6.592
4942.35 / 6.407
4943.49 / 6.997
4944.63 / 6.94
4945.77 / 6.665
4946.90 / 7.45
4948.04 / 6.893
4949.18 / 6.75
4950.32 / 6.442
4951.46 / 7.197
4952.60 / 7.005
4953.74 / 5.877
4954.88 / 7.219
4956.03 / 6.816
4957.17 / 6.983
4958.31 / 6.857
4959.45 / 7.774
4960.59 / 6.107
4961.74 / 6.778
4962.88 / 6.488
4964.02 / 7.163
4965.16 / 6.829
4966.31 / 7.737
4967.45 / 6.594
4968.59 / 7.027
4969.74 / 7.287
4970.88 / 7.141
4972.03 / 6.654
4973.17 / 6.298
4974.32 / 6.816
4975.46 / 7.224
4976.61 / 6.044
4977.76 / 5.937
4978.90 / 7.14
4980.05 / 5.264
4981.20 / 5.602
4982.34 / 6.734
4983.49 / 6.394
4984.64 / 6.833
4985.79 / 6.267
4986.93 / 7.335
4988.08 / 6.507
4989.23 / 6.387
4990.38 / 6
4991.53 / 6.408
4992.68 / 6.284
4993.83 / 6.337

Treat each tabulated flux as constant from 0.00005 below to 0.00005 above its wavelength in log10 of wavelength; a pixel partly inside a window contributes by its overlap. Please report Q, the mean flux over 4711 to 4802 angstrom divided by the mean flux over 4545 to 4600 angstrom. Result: 1.03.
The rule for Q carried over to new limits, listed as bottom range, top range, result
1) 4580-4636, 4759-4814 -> 1.03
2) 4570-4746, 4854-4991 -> 1.00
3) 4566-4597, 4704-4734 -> 1.03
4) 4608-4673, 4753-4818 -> 1.05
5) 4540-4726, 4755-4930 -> 1.02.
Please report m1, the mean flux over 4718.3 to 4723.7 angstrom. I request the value 7.31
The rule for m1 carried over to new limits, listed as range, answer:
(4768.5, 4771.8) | 6.92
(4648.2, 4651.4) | 6.6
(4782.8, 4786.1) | 6.79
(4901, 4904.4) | 6.66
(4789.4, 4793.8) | 6.97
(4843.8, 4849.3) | 6.89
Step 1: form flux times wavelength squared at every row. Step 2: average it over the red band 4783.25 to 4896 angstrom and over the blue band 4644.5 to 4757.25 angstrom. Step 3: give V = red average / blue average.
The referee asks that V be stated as 1.1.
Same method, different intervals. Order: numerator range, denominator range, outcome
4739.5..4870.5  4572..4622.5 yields 1.11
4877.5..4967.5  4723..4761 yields 1.08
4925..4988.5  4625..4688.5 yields 1.18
